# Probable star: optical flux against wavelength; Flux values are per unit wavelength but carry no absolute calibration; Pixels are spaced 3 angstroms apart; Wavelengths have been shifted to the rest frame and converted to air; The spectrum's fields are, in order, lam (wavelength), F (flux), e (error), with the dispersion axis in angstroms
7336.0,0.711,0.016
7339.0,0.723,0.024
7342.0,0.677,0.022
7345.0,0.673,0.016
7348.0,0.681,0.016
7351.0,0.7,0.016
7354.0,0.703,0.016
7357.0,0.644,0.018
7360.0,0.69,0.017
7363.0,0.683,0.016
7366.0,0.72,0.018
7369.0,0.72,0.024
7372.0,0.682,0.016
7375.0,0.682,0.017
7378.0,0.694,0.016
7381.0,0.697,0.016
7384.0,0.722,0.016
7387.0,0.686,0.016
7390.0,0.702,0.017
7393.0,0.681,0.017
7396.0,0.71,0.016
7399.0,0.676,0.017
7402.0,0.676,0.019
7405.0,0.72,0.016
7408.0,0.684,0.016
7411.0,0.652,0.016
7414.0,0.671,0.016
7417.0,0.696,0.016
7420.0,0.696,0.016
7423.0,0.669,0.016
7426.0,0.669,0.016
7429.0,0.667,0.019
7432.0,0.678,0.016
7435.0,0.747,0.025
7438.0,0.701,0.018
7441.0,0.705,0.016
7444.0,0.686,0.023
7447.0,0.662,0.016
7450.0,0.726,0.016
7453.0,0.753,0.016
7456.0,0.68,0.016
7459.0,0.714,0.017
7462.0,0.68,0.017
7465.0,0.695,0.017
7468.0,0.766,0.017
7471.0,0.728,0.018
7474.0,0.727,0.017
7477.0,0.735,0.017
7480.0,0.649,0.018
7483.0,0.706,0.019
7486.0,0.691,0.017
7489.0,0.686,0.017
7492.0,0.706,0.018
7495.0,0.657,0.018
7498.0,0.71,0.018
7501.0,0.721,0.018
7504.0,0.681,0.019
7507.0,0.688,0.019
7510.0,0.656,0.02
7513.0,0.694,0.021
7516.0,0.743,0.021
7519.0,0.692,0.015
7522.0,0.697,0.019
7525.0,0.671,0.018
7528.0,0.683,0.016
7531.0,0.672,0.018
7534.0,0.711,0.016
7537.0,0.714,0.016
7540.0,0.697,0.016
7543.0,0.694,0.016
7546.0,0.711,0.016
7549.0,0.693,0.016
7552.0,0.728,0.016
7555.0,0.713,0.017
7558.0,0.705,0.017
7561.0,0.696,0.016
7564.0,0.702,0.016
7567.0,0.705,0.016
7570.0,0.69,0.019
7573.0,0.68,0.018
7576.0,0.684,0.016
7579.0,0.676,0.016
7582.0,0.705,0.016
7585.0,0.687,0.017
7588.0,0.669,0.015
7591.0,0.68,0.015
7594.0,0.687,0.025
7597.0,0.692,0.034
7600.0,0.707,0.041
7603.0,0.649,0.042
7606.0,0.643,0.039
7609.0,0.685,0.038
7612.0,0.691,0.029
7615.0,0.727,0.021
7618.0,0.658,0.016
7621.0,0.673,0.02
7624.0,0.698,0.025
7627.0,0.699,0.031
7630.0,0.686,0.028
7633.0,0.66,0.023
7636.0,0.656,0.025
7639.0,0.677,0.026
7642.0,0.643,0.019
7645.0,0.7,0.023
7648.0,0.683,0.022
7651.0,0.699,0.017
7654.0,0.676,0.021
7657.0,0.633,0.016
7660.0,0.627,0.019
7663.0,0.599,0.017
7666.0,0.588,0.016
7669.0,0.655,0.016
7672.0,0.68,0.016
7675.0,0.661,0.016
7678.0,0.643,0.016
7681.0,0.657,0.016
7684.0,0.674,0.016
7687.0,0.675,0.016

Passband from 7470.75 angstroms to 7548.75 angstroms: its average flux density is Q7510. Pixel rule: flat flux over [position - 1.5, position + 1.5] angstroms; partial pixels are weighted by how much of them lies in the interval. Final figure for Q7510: 0.696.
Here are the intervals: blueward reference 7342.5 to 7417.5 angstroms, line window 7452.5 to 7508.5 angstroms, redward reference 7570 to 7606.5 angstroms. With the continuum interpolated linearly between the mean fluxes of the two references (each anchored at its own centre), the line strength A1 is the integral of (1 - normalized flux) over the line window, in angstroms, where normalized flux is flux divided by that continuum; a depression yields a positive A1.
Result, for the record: -1.4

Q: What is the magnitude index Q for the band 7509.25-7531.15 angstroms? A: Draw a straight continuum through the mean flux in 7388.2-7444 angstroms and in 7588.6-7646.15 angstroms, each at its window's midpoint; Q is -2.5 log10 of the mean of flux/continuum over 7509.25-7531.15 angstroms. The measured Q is -0.011 mag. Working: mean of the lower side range 0.689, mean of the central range 0.691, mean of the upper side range 0.679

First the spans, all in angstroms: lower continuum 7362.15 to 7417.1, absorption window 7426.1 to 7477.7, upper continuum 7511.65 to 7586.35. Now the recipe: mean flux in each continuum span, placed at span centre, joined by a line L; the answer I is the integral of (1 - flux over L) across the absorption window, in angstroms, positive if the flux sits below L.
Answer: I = -1.0 angstroms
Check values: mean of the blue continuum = 0.692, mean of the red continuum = 0.698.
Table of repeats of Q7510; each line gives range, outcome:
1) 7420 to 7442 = 0.691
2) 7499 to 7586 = 0.696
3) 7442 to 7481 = 0.708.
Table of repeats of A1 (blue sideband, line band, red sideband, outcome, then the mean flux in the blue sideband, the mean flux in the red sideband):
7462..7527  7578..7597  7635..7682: -0.30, 0.699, 0.655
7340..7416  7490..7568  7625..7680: -2.86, 0.689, 0.659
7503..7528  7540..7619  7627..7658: -1.09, 0.69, 0.673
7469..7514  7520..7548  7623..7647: -0.15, 0.696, 0.677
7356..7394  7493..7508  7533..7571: 0.20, 0.693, 0.705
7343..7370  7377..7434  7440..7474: 0.99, 0.69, 0.71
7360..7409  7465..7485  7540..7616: -0.64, 0.696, 0.692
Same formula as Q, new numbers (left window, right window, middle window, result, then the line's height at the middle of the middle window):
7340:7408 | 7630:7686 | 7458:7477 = -0.061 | 0.68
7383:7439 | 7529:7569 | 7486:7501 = 0.007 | 0.697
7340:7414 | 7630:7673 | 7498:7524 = -0.037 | 0.673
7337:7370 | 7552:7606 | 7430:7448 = -0.009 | 0.691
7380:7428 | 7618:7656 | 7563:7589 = -0.013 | 0.68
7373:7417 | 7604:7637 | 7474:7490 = -0.017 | 0.686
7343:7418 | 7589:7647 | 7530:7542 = -0.026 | 0.683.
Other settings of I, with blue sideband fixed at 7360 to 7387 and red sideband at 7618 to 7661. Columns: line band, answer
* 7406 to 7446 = 0.4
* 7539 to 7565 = -0.9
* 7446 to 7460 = -0.4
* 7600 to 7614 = 0.0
